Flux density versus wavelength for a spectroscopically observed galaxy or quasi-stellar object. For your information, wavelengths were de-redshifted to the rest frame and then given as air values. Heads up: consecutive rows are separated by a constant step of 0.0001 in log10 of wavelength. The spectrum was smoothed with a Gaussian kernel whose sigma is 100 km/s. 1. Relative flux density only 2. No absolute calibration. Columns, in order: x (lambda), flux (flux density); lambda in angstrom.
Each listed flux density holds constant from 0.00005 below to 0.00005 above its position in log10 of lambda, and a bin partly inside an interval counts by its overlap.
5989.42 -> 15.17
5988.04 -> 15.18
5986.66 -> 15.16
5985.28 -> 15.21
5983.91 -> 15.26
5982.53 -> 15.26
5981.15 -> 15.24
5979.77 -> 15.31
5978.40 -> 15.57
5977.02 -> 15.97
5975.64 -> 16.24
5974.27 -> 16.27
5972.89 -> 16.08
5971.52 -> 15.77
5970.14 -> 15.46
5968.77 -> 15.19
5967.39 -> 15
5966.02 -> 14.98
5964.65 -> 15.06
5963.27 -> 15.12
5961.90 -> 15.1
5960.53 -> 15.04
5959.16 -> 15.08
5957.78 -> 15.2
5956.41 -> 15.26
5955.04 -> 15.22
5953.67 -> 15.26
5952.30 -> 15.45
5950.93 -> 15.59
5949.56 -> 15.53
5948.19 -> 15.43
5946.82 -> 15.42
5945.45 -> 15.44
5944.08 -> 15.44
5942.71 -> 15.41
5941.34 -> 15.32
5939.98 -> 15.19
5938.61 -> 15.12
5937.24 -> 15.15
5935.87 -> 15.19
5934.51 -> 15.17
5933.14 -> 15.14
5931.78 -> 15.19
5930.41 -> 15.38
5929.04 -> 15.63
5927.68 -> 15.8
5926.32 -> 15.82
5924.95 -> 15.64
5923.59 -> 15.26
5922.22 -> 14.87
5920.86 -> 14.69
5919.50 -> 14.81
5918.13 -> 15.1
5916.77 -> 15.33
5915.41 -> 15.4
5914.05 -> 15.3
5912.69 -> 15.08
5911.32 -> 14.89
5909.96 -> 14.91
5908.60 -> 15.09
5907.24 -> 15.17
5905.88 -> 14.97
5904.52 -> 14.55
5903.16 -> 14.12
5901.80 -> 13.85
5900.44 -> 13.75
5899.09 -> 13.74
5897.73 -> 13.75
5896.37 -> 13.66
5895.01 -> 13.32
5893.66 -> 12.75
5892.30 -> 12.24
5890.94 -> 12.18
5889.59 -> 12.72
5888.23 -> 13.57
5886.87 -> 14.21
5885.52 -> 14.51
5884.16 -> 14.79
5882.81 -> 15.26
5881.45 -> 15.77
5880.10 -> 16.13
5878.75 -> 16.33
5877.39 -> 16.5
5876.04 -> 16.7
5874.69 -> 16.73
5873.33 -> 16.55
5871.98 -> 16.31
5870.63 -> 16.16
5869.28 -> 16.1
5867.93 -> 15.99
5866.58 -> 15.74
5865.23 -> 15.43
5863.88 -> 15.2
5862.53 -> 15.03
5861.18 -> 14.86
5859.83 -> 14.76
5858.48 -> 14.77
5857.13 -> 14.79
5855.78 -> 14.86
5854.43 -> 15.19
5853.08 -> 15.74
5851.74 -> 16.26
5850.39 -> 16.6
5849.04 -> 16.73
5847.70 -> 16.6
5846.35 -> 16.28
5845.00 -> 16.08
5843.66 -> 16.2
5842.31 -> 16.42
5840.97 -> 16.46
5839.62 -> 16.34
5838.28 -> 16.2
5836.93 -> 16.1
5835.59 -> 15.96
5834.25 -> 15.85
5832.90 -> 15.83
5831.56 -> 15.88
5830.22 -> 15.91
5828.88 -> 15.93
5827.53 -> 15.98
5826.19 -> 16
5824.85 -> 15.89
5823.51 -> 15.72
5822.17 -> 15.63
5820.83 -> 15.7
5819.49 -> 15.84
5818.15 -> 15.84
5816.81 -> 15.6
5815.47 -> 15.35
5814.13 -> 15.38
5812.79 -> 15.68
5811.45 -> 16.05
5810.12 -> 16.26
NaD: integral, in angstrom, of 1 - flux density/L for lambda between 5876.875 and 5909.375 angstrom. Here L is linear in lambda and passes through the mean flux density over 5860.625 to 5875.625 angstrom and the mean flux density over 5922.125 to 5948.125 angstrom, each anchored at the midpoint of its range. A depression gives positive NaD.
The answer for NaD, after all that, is 2.9 angstrom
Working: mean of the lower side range 15.9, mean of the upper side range 15.4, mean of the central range 14.3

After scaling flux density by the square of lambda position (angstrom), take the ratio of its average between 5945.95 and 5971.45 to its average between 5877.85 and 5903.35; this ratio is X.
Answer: 1.1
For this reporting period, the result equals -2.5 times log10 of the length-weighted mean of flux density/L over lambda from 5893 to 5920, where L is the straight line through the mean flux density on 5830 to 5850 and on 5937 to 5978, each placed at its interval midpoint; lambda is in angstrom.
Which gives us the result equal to 0.09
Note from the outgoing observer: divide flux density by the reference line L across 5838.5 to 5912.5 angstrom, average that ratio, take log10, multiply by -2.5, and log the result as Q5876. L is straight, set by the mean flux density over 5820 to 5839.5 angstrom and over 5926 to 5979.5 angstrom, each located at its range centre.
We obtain 0.04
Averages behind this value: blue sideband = 15.9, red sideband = 15.4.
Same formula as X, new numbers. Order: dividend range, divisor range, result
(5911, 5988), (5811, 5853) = 1.00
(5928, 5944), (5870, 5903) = 1.06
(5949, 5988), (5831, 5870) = 1.01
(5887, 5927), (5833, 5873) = 0.92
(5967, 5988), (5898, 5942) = 1.05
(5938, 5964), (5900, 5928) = 1.03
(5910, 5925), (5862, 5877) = 0.96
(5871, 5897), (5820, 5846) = 0.94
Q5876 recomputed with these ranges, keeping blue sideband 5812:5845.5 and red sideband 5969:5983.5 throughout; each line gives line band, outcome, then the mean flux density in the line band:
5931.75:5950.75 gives 0.03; 15.3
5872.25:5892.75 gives 0.06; 15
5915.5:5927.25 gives 0.04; 15.2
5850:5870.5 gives 0.03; 15.4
